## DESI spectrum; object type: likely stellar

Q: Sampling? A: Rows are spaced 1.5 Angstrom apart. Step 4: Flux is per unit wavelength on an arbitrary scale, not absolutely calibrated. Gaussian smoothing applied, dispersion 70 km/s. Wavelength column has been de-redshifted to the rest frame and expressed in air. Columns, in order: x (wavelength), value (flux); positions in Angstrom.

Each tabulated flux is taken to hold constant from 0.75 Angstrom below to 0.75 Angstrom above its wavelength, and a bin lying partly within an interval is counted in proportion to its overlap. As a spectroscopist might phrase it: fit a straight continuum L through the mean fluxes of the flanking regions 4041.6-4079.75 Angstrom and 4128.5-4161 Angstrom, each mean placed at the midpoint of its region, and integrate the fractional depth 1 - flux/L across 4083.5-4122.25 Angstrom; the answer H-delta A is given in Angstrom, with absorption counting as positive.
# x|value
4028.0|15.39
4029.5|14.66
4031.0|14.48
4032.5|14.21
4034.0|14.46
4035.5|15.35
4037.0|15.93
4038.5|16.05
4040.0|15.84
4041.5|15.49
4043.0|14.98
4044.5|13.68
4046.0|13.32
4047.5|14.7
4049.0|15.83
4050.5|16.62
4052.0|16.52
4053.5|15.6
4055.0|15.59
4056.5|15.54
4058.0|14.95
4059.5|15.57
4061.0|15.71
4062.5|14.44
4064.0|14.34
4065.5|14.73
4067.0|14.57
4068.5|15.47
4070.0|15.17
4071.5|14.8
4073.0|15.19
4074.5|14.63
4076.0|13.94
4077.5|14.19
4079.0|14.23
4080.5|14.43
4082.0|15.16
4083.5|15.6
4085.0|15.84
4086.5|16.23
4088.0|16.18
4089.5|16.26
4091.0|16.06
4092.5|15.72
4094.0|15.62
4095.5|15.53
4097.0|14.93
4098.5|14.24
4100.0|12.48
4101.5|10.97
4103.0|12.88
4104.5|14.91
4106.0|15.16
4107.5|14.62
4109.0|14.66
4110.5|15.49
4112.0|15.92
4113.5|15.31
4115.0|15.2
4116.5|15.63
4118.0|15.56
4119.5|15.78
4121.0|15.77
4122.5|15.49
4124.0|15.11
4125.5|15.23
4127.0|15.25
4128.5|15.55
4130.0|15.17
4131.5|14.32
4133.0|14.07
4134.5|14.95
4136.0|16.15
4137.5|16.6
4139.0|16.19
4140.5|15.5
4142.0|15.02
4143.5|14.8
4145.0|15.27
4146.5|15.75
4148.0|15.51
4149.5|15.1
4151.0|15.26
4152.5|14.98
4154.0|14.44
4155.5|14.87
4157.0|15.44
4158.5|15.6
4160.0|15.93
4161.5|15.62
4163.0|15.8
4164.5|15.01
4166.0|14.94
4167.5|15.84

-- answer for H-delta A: 0.1 Angstrom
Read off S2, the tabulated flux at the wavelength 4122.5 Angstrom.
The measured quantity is 15.49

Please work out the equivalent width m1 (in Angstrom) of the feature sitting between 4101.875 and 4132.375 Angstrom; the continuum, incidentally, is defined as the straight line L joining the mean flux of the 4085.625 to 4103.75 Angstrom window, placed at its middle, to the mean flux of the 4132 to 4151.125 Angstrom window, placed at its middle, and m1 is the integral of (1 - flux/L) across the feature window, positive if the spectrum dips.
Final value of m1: -0.1 Angstrom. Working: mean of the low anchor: 14.8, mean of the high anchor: 15.4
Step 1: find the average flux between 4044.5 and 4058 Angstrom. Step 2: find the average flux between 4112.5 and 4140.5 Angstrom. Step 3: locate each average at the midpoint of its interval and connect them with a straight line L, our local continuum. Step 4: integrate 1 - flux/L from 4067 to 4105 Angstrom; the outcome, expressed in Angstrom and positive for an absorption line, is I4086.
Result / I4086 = 1.4 Angstrom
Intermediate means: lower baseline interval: 15.3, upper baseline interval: 15.4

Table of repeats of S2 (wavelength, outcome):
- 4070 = 15.17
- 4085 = 15.84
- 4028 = 15.39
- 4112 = 15.92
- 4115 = 15.2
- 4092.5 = 15.72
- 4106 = 15.16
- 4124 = 15.11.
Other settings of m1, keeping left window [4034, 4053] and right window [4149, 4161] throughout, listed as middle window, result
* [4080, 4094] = -0.42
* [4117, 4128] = -0.16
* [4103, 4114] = 0.19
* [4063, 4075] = 0.35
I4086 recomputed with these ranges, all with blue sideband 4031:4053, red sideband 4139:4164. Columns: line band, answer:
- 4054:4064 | 0.0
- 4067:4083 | 0.5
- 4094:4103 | 0.9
